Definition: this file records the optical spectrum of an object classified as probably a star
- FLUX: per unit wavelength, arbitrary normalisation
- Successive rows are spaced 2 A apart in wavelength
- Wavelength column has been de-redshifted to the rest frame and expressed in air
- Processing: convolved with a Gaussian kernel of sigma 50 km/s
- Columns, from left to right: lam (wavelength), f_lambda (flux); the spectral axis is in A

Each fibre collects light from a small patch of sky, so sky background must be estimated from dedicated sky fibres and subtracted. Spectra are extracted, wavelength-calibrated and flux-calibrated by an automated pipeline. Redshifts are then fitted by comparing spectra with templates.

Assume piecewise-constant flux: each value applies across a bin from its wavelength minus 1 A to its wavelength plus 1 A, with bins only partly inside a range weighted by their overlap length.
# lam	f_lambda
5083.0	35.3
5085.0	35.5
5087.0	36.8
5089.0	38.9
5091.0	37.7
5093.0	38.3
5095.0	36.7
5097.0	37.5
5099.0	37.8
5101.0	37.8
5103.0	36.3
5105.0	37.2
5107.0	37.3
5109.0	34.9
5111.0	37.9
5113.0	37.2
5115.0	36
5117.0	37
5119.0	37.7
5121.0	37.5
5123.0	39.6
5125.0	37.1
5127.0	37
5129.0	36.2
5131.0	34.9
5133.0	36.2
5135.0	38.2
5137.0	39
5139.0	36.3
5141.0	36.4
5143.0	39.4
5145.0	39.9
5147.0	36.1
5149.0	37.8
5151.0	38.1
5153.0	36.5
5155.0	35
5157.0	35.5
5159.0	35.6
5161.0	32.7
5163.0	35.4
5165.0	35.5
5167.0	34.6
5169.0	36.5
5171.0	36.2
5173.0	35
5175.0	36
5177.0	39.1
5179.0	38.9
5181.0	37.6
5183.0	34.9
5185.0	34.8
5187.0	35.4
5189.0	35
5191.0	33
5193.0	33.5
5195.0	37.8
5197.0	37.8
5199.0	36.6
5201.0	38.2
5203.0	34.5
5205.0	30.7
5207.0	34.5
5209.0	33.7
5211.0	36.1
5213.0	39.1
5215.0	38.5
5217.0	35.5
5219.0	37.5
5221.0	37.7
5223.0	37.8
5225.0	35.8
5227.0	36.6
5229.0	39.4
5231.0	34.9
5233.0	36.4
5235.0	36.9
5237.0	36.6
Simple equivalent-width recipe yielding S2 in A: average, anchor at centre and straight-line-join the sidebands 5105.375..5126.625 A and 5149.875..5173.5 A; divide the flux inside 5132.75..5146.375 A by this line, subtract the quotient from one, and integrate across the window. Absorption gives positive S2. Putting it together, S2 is -0.6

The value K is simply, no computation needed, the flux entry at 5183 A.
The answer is 34.9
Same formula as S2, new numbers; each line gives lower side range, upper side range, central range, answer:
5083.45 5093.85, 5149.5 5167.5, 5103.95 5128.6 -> -0.4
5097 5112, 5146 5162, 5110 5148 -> -0.9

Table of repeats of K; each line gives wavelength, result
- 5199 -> 36.6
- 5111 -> 37.9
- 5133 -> 36.2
